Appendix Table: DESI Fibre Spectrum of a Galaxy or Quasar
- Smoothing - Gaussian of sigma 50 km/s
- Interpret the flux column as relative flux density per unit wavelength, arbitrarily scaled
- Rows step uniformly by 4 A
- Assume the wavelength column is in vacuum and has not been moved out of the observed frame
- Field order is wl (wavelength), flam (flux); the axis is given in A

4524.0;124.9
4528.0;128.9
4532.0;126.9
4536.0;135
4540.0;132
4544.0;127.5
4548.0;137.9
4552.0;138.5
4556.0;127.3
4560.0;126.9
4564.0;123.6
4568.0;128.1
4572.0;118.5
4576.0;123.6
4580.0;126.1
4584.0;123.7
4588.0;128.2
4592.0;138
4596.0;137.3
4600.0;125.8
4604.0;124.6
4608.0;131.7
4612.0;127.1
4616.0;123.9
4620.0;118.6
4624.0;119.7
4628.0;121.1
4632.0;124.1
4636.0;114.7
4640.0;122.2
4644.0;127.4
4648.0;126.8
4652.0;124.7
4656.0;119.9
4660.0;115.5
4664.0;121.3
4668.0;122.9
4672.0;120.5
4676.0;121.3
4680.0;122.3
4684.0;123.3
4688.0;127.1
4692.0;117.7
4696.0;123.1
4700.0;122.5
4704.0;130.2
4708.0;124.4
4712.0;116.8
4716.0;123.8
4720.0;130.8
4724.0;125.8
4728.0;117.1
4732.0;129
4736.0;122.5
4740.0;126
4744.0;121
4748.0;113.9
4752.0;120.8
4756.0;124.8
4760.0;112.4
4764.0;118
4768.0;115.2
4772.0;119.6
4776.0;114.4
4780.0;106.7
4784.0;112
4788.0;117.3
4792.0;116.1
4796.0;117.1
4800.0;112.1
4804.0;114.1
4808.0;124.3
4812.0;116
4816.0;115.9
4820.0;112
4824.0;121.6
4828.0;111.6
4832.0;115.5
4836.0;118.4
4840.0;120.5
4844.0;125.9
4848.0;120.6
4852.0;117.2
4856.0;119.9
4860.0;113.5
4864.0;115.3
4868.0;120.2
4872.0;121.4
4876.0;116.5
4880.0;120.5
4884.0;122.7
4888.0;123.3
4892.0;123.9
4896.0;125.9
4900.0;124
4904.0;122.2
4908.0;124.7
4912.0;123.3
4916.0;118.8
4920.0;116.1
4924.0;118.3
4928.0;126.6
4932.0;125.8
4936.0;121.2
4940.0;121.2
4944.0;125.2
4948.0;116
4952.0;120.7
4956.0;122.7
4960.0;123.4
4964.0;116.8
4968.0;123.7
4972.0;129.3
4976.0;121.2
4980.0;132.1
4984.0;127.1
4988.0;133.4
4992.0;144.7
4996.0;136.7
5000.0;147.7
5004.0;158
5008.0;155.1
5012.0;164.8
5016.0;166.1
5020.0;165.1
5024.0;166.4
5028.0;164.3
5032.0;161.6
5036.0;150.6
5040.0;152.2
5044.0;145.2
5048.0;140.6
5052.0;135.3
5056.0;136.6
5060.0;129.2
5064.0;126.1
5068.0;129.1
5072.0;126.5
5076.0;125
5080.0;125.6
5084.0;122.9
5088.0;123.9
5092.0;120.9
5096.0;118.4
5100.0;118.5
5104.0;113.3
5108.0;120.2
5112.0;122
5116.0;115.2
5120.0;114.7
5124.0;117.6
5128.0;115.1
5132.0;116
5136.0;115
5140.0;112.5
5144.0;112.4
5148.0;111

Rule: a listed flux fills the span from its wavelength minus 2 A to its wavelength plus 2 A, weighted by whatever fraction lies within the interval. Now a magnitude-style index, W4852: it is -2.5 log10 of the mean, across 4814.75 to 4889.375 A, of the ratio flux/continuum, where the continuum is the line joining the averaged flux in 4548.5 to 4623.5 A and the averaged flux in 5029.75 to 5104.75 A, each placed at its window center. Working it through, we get 0.10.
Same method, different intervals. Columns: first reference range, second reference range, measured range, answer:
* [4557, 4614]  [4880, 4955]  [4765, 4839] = 0.08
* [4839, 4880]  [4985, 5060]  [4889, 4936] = 0.06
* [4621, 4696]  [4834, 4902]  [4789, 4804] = 0.05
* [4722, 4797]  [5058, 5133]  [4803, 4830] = 0.02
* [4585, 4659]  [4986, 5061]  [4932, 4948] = 0.19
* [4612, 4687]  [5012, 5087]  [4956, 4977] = 0.13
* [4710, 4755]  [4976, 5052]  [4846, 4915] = 0.13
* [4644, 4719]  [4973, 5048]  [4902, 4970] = 0.18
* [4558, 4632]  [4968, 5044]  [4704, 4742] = 0.07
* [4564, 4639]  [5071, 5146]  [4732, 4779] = 0.04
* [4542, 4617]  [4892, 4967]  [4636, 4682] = 0.04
